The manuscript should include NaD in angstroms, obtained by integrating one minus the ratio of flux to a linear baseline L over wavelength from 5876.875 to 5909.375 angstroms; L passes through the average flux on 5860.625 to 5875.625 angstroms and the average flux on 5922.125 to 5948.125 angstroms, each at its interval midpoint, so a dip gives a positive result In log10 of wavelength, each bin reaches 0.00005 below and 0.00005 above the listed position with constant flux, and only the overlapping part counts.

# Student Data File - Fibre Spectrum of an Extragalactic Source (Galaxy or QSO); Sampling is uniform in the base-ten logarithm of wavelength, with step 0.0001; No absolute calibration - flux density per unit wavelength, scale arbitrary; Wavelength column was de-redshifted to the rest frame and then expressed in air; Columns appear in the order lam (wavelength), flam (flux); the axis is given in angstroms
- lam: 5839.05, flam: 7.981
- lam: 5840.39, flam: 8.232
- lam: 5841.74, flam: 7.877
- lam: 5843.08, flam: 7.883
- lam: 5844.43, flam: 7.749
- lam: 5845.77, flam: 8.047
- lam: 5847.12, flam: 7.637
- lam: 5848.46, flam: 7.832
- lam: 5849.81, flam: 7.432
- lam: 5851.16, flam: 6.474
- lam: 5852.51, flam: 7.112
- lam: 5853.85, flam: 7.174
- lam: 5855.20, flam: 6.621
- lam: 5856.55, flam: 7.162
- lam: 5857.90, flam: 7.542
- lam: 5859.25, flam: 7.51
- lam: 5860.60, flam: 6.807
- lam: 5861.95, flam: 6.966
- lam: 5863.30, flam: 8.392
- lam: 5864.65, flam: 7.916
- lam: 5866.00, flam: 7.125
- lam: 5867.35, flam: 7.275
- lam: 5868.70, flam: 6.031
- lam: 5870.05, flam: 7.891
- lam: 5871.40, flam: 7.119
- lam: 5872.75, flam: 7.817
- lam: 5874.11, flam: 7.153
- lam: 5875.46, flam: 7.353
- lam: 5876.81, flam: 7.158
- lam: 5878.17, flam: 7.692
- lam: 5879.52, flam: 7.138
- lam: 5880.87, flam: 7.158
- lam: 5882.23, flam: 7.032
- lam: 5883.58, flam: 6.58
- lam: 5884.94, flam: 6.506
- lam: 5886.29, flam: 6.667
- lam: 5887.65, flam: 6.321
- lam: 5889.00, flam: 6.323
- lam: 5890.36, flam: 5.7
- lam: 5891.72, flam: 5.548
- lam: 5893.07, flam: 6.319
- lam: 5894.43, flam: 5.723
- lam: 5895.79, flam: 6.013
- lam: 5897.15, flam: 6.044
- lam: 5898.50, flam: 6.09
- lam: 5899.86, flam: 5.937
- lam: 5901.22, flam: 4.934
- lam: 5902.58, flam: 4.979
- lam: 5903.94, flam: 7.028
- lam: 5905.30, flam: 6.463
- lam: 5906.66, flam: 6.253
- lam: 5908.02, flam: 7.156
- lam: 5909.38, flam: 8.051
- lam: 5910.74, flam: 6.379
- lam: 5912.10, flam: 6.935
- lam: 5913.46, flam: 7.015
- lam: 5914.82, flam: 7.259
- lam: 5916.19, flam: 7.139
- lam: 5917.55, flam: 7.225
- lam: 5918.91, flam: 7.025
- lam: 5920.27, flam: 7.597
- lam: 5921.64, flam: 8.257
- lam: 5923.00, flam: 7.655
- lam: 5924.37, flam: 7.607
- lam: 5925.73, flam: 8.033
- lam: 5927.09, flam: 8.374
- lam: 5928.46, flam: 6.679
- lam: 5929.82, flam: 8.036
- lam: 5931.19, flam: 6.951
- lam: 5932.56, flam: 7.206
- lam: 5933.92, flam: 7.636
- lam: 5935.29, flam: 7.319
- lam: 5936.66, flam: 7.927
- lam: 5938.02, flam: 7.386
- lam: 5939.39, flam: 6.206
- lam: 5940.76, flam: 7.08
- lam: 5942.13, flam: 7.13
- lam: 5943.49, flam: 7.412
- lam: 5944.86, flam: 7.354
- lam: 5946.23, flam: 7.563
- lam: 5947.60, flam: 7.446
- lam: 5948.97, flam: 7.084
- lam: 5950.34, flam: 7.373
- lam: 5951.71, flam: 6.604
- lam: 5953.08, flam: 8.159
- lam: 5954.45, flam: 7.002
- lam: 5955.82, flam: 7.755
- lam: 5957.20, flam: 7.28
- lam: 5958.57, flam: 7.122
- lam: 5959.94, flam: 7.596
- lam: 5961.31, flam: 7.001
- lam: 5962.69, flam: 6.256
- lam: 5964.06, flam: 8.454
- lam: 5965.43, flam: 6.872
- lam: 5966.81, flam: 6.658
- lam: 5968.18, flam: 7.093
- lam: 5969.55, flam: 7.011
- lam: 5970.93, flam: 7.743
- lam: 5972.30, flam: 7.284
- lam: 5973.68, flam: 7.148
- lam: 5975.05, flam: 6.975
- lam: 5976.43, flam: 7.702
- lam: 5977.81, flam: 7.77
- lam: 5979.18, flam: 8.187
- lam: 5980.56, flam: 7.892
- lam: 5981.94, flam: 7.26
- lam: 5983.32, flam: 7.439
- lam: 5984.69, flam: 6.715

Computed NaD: 4.4 angstroms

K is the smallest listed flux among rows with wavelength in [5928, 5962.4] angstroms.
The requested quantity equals 6.206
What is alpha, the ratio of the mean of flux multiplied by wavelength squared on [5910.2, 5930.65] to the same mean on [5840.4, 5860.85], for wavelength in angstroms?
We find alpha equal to 1.0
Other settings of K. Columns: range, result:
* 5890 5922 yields 4.934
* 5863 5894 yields 5.548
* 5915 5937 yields 6.679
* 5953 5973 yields 6.256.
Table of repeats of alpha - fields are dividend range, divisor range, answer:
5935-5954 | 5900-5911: 1.16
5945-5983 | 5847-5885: 1.05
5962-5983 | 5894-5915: 1.18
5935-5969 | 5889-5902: 1.27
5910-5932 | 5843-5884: 1.03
